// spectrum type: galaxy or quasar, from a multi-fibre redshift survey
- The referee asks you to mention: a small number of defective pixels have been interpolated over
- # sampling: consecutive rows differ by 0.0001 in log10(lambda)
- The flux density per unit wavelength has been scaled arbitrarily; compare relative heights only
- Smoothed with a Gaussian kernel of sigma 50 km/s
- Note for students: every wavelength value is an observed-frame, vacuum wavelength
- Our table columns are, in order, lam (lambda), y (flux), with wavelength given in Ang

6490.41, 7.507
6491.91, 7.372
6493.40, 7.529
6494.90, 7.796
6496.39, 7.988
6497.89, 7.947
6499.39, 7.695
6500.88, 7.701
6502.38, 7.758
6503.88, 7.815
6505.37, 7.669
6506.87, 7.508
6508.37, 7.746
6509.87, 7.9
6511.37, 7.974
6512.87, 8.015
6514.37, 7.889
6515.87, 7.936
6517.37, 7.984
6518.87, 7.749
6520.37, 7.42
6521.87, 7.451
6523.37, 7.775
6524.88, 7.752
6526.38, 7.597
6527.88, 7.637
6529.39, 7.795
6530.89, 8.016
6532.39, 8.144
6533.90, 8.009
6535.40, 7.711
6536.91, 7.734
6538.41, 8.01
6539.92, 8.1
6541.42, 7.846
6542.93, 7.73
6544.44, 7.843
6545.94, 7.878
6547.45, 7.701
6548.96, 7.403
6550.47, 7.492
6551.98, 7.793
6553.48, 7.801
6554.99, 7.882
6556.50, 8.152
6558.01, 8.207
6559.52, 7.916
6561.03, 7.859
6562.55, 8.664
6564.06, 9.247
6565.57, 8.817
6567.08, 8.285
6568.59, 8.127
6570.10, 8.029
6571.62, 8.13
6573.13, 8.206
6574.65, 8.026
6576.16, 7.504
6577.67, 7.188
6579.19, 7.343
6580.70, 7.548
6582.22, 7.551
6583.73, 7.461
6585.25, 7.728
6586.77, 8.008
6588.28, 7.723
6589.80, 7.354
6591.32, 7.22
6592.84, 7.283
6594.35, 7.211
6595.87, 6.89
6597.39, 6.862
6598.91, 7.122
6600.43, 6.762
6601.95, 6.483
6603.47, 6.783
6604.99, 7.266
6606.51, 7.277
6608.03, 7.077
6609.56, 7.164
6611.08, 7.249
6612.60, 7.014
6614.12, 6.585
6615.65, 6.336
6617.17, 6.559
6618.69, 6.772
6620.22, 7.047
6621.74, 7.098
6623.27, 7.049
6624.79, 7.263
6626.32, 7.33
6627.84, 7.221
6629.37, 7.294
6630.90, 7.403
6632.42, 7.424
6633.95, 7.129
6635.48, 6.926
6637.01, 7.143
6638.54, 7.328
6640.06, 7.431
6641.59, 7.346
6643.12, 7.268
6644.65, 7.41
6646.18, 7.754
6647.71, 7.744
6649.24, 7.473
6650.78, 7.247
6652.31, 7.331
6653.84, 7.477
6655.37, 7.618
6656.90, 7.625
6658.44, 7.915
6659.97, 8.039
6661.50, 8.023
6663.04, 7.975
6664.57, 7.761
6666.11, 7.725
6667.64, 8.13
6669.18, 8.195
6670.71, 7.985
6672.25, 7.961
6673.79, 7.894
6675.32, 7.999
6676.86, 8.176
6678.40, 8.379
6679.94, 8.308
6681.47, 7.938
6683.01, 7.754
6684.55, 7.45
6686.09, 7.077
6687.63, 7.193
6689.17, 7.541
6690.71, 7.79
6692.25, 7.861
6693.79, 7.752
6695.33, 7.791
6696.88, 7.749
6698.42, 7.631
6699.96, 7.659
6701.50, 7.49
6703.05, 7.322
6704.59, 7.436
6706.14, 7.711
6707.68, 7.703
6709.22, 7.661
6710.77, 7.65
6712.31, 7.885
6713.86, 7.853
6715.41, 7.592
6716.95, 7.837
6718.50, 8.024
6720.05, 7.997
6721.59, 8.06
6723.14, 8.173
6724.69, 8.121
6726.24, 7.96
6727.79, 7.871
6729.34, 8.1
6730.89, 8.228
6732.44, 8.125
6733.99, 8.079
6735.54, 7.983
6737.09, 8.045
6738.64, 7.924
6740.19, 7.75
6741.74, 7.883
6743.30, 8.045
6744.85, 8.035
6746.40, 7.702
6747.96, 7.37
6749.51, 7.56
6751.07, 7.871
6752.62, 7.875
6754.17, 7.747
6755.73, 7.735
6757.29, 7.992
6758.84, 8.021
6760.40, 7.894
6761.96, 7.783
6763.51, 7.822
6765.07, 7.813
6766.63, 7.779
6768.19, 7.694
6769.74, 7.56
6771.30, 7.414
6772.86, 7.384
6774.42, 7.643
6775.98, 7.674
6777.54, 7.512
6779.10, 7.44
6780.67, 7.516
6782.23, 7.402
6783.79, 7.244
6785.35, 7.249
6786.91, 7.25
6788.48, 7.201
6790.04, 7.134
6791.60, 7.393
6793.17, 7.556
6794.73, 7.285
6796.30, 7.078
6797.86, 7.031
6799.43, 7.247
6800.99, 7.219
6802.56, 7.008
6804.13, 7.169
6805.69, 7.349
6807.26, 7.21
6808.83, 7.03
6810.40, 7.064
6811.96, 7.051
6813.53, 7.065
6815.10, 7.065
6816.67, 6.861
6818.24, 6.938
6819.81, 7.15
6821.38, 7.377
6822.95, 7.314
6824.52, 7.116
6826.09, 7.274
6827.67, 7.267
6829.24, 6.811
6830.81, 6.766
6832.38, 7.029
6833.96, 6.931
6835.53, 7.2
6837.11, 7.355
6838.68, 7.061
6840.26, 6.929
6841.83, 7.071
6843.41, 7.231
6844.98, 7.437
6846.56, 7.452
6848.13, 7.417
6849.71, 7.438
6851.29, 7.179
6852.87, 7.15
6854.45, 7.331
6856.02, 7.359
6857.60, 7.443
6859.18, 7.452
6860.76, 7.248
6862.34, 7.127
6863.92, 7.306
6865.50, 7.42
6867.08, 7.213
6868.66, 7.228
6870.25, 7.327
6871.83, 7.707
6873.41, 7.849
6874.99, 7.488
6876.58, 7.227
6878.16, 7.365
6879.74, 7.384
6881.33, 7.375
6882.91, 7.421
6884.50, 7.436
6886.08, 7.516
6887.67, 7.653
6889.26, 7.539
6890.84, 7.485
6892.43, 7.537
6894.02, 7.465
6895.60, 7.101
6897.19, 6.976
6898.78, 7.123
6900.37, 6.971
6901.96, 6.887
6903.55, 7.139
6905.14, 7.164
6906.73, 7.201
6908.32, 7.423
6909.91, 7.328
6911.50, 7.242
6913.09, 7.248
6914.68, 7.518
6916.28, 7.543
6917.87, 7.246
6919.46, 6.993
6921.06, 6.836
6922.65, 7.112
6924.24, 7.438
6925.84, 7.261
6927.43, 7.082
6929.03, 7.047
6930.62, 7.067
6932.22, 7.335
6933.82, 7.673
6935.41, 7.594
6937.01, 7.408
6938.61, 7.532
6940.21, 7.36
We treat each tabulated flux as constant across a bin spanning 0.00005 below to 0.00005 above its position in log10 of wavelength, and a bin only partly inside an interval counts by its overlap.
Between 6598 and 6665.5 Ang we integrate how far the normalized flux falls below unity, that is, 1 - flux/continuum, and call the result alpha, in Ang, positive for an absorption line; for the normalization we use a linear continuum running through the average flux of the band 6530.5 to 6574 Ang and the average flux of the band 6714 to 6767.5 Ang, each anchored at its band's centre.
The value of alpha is 6.0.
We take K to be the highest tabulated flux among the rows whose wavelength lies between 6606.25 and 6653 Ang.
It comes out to 7.754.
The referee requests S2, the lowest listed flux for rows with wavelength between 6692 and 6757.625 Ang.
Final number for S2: 7.322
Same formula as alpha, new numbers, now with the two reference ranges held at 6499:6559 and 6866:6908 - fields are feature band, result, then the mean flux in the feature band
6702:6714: -0.1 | 7.64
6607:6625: 1.8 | 6.93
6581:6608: 1.7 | 7.24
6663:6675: -0.5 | 7.96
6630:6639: 0.5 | 7.22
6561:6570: -0.9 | 8.52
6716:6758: -2.2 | 7.93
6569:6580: -0.1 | 7.79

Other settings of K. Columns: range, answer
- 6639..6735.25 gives 8.379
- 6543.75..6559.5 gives 8.207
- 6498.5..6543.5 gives 8.144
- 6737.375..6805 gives 8.045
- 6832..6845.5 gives 7.437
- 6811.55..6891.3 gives 7.849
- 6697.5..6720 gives 8.024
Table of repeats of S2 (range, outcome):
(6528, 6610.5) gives 6.483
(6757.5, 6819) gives 6.861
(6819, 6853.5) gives 6.766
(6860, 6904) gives 6.887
